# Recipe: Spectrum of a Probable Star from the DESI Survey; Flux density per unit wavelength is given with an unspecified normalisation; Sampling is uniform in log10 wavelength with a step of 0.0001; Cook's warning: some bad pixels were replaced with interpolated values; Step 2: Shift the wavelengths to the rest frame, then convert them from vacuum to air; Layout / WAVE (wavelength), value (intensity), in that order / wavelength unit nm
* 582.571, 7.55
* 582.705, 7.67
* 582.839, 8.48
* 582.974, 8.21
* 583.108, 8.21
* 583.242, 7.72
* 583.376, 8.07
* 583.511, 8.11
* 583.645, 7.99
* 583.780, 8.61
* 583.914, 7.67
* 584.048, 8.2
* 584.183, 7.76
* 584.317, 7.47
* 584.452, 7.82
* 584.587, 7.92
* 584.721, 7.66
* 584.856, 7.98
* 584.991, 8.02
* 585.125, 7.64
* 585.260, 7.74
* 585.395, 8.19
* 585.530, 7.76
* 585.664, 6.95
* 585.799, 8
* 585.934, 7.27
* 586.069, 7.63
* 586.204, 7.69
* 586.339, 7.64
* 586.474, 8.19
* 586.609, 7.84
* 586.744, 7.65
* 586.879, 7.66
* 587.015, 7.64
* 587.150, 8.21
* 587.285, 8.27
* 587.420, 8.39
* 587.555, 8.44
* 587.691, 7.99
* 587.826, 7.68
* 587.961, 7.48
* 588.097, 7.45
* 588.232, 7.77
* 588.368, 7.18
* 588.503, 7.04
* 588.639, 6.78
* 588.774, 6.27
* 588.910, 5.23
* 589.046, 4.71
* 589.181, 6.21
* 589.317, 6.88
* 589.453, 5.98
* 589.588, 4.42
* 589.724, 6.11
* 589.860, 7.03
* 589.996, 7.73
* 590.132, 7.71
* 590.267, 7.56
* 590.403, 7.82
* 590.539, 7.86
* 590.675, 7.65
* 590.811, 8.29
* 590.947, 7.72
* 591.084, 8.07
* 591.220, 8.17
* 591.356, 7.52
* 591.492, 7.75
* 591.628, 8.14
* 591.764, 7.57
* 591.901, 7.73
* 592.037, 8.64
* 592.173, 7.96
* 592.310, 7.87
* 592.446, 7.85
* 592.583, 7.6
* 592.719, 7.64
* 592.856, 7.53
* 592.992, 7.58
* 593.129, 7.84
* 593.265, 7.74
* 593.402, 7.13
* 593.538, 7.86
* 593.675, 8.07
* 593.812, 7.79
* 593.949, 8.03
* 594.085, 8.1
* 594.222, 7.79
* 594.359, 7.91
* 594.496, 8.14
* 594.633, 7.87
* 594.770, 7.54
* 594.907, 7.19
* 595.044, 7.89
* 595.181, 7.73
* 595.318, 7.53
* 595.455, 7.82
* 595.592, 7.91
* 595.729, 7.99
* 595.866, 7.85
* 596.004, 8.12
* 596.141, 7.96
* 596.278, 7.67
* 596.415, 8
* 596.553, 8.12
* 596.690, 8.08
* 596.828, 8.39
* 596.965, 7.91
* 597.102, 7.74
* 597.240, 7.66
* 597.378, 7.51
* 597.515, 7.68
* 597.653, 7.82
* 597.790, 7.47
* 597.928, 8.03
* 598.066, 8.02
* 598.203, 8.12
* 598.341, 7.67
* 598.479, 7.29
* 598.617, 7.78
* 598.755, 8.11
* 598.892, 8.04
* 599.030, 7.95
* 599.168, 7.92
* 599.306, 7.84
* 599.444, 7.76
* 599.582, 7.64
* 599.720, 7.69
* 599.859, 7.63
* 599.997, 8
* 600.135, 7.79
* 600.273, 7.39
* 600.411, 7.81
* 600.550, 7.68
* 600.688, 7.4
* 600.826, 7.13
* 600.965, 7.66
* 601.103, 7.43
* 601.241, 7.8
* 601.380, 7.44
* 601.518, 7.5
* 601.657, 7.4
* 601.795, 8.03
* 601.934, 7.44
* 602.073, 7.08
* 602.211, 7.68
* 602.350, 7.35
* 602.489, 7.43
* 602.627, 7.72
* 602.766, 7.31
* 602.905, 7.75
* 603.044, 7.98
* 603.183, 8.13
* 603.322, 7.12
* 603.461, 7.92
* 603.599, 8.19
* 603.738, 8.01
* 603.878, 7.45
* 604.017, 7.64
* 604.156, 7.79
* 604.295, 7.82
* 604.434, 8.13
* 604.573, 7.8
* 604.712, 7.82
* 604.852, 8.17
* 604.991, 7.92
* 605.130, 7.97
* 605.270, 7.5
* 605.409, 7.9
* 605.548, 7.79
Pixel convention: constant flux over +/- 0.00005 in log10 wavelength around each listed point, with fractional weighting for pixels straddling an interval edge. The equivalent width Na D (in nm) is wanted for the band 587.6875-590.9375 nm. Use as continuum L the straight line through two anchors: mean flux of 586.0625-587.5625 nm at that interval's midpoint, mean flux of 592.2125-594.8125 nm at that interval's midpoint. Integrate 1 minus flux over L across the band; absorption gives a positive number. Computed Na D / 0.385 nm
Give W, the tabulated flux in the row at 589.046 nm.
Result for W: 4.71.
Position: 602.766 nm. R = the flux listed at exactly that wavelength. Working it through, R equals 7.31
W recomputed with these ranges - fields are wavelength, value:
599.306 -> 7.84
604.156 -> 7.79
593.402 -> 7.13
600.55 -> 7.68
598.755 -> 8.11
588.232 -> 7.77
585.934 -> 7.27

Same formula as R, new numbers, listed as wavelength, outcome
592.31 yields 7.87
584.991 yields 8.02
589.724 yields 6.11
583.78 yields 8.61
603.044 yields 7.98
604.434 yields 8.13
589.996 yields 7.73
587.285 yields 8.27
